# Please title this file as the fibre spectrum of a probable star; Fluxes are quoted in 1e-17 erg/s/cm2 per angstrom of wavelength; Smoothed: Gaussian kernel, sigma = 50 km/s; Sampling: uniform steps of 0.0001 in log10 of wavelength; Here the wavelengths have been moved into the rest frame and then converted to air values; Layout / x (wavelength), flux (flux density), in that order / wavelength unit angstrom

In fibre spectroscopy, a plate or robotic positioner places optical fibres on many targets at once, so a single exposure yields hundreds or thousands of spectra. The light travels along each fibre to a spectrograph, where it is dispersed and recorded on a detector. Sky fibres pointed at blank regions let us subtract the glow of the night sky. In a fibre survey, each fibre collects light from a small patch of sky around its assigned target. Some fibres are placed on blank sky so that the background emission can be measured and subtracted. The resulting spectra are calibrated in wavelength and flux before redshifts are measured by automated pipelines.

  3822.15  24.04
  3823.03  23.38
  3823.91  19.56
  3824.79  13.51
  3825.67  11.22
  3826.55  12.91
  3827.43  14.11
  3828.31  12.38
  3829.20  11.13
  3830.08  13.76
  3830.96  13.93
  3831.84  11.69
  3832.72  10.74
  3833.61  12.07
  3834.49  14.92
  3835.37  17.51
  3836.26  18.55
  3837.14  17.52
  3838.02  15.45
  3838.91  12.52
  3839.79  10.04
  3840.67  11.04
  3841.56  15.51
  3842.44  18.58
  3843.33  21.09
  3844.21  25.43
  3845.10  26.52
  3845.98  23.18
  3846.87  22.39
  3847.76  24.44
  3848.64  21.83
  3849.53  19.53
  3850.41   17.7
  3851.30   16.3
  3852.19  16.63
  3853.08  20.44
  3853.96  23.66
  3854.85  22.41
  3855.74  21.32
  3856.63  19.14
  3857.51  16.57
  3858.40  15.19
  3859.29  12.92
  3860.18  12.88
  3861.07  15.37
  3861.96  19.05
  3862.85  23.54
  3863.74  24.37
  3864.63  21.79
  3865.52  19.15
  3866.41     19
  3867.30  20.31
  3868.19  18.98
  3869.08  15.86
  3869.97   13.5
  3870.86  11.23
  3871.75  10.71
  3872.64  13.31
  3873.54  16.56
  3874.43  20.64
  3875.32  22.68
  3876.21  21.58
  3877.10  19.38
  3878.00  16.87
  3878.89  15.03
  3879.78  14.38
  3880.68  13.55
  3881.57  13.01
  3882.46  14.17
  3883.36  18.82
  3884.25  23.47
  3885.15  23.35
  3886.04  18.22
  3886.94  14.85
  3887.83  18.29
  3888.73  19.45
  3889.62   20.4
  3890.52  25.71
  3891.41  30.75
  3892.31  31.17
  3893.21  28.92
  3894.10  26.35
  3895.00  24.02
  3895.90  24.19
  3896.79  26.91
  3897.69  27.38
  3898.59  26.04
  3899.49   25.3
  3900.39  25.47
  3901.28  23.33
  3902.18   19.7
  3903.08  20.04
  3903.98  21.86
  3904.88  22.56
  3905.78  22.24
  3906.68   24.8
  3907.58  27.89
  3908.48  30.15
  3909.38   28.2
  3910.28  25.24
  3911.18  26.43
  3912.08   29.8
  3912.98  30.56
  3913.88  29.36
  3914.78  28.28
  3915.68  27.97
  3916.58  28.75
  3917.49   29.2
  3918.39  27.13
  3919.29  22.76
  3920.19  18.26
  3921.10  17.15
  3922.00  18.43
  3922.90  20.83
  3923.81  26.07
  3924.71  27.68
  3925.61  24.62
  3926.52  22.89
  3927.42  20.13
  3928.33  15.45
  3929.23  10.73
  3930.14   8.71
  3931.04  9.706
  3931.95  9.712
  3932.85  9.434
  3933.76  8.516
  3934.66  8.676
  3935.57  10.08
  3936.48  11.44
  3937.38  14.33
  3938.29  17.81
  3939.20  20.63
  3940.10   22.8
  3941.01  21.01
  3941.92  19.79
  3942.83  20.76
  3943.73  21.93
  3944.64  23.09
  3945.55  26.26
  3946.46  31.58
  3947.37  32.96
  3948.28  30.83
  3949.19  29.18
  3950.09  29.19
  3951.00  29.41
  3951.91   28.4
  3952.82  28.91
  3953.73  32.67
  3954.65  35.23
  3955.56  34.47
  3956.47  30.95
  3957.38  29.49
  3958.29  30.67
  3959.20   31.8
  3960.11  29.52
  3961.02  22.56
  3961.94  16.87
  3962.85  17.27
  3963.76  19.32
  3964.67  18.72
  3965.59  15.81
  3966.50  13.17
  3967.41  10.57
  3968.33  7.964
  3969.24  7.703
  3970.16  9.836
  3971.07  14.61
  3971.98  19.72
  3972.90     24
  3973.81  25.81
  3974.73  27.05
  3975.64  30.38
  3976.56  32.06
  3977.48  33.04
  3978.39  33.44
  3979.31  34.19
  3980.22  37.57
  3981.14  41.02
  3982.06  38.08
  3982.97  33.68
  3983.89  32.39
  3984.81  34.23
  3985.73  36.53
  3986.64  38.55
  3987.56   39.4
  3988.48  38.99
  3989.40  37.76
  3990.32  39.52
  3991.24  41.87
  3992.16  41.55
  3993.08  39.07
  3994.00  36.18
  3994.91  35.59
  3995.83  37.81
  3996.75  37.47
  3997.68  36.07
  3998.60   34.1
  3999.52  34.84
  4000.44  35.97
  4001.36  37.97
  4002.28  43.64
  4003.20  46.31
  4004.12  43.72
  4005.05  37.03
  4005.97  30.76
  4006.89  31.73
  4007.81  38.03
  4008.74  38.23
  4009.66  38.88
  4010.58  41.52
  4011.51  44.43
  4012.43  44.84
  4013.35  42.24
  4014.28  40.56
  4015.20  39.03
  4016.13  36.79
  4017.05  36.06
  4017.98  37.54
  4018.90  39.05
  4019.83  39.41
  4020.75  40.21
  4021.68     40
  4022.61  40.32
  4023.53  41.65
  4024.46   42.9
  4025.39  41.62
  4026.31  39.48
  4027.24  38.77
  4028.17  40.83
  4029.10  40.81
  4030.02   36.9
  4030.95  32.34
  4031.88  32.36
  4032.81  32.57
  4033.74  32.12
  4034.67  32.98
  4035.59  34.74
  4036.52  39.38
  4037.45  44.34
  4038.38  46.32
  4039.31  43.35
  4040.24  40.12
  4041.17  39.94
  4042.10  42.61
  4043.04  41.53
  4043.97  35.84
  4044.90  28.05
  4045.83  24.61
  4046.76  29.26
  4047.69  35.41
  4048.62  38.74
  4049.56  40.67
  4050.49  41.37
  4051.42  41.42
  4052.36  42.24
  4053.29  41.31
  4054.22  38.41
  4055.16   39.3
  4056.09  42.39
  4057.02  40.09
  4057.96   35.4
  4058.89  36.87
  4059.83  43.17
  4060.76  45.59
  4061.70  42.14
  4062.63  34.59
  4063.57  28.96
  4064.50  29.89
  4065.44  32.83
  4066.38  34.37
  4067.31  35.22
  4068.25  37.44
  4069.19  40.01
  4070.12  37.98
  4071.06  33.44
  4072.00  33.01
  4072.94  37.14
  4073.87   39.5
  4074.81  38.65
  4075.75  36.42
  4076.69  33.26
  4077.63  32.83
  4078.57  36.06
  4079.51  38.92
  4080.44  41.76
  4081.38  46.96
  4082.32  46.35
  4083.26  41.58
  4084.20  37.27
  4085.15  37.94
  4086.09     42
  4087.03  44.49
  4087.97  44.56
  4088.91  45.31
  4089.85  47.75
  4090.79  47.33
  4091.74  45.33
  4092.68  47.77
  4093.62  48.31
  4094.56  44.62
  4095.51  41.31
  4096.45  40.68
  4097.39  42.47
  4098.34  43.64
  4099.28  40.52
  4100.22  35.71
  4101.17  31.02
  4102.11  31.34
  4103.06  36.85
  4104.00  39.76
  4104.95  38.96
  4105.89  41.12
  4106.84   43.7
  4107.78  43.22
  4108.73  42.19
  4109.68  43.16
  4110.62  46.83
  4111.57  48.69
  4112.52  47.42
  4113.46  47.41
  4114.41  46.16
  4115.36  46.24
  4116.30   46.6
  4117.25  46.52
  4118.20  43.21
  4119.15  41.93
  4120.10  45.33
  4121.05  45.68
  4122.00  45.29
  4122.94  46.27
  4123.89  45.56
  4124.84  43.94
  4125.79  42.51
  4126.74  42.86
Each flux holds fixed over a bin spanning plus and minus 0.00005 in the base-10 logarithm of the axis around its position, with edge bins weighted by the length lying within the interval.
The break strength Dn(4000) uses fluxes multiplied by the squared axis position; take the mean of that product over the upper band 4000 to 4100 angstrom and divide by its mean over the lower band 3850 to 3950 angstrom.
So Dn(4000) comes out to 2.03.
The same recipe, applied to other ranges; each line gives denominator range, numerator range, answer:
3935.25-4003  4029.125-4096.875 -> 1.43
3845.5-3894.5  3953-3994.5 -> 1.58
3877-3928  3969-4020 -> 1.59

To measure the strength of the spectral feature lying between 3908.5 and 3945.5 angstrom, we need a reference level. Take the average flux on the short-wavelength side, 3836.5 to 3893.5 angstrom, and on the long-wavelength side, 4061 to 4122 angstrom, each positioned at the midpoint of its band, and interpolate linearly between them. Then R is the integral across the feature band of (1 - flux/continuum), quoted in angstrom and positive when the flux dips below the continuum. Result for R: 6.1 angstrom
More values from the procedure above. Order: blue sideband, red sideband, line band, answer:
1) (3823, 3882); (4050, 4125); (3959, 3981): 5.14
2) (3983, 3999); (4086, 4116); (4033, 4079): 3.79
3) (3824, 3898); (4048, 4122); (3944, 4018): -3.22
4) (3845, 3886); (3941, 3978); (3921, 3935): 3.81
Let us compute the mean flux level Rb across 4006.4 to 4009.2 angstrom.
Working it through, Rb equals 35.9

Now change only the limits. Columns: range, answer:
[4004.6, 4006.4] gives 34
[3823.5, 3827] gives 14.3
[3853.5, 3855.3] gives 23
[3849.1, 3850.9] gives 18.6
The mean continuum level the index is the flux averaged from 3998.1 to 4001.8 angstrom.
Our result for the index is 35.7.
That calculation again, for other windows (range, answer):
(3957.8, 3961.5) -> 28.6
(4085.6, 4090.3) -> 44.8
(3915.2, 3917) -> 28.4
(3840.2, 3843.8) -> 16.6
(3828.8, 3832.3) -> 12.7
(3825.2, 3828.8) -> 12.6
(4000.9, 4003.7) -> 42.7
